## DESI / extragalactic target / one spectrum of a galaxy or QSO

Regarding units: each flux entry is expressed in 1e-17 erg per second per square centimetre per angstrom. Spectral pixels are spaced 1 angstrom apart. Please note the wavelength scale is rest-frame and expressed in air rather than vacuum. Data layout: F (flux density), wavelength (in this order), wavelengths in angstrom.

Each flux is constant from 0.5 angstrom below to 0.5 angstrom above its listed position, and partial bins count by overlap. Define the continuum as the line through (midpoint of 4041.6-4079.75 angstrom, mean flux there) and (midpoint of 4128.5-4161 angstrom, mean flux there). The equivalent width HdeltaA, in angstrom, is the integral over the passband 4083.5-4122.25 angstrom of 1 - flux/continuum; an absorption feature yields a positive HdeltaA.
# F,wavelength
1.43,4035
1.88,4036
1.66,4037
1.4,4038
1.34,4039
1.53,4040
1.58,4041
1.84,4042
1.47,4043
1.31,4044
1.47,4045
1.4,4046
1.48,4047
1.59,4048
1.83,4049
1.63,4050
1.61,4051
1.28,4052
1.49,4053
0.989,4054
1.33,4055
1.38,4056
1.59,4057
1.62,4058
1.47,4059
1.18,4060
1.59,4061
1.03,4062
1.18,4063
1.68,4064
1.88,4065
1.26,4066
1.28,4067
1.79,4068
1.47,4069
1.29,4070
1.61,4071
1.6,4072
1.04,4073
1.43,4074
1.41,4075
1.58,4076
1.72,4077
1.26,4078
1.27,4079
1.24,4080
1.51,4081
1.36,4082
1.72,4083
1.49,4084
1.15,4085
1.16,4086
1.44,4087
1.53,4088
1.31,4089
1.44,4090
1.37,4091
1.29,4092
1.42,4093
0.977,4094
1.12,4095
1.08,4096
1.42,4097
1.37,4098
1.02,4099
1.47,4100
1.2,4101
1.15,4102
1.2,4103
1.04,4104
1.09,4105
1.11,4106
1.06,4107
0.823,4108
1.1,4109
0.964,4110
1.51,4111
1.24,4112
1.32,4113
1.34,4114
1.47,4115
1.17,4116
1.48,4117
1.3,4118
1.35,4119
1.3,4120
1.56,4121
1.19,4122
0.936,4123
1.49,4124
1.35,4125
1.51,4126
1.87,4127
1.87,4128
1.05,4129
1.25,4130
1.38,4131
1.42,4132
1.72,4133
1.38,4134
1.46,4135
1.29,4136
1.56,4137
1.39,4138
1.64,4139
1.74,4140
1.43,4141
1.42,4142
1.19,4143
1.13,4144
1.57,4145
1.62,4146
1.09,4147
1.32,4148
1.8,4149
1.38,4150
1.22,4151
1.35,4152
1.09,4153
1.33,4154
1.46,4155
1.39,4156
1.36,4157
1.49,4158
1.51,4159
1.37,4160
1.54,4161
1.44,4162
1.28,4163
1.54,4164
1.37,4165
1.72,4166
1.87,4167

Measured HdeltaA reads 4.6 angstrom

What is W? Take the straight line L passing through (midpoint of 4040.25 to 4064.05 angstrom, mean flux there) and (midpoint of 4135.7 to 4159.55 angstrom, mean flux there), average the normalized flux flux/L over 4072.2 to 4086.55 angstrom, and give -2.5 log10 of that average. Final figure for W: 0.043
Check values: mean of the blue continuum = 1.46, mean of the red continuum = 1.41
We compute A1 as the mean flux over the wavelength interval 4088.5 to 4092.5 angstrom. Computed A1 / 1.35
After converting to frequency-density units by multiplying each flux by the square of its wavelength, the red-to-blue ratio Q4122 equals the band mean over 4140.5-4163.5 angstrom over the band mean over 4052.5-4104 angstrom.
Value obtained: 1.0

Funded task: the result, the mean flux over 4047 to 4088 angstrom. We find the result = 1.44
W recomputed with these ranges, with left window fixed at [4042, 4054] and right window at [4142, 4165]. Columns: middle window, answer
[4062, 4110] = 0.11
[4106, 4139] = 0.05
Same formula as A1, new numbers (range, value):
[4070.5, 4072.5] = 1.6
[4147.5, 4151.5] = 1.43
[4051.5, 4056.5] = 1.29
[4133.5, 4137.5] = 1.42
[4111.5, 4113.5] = 1.28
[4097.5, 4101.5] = 1.27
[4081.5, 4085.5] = 1.43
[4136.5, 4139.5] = 1.53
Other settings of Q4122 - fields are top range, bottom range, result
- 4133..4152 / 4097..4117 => 1.21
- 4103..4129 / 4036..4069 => 0.90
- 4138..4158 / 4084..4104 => 1.13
